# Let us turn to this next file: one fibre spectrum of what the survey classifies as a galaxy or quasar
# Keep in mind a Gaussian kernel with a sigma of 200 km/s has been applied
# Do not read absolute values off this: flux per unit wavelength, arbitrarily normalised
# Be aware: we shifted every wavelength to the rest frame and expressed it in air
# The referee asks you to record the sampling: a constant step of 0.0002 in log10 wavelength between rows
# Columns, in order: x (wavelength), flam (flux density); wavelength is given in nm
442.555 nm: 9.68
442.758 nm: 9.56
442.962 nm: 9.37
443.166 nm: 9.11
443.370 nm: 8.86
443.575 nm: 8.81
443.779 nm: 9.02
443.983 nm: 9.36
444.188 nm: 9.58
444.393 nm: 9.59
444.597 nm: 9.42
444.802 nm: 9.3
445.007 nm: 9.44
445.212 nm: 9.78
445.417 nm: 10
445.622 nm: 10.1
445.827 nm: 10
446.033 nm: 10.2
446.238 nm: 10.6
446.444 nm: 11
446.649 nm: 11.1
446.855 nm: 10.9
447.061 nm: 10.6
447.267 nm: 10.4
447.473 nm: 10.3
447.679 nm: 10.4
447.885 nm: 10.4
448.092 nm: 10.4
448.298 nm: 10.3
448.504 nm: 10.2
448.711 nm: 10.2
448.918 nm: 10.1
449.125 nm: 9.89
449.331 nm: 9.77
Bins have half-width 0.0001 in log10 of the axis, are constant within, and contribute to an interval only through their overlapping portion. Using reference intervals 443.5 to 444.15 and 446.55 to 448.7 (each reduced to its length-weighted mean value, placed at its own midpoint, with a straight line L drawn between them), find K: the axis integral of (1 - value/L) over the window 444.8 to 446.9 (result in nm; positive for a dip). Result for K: -0.08 nm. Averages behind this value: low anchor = 9.13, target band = 10.2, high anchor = 10.5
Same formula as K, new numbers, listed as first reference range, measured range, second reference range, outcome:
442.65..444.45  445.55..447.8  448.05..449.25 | -0.16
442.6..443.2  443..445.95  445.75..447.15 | 0.15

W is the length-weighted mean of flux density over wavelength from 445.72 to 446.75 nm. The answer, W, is 10.6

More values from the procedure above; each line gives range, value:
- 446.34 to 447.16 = 10.9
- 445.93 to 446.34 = 10.4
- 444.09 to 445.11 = 9.47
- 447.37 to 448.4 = 10.4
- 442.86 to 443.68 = 9.03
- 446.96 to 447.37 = 10.5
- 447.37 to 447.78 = 10.4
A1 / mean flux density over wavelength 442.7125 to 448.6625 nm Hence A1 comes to 9.94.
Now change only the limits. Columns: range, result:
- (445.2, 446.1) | 10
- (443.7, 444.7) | 9.4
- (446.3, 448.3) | 10.6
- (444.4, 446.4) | 9.89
